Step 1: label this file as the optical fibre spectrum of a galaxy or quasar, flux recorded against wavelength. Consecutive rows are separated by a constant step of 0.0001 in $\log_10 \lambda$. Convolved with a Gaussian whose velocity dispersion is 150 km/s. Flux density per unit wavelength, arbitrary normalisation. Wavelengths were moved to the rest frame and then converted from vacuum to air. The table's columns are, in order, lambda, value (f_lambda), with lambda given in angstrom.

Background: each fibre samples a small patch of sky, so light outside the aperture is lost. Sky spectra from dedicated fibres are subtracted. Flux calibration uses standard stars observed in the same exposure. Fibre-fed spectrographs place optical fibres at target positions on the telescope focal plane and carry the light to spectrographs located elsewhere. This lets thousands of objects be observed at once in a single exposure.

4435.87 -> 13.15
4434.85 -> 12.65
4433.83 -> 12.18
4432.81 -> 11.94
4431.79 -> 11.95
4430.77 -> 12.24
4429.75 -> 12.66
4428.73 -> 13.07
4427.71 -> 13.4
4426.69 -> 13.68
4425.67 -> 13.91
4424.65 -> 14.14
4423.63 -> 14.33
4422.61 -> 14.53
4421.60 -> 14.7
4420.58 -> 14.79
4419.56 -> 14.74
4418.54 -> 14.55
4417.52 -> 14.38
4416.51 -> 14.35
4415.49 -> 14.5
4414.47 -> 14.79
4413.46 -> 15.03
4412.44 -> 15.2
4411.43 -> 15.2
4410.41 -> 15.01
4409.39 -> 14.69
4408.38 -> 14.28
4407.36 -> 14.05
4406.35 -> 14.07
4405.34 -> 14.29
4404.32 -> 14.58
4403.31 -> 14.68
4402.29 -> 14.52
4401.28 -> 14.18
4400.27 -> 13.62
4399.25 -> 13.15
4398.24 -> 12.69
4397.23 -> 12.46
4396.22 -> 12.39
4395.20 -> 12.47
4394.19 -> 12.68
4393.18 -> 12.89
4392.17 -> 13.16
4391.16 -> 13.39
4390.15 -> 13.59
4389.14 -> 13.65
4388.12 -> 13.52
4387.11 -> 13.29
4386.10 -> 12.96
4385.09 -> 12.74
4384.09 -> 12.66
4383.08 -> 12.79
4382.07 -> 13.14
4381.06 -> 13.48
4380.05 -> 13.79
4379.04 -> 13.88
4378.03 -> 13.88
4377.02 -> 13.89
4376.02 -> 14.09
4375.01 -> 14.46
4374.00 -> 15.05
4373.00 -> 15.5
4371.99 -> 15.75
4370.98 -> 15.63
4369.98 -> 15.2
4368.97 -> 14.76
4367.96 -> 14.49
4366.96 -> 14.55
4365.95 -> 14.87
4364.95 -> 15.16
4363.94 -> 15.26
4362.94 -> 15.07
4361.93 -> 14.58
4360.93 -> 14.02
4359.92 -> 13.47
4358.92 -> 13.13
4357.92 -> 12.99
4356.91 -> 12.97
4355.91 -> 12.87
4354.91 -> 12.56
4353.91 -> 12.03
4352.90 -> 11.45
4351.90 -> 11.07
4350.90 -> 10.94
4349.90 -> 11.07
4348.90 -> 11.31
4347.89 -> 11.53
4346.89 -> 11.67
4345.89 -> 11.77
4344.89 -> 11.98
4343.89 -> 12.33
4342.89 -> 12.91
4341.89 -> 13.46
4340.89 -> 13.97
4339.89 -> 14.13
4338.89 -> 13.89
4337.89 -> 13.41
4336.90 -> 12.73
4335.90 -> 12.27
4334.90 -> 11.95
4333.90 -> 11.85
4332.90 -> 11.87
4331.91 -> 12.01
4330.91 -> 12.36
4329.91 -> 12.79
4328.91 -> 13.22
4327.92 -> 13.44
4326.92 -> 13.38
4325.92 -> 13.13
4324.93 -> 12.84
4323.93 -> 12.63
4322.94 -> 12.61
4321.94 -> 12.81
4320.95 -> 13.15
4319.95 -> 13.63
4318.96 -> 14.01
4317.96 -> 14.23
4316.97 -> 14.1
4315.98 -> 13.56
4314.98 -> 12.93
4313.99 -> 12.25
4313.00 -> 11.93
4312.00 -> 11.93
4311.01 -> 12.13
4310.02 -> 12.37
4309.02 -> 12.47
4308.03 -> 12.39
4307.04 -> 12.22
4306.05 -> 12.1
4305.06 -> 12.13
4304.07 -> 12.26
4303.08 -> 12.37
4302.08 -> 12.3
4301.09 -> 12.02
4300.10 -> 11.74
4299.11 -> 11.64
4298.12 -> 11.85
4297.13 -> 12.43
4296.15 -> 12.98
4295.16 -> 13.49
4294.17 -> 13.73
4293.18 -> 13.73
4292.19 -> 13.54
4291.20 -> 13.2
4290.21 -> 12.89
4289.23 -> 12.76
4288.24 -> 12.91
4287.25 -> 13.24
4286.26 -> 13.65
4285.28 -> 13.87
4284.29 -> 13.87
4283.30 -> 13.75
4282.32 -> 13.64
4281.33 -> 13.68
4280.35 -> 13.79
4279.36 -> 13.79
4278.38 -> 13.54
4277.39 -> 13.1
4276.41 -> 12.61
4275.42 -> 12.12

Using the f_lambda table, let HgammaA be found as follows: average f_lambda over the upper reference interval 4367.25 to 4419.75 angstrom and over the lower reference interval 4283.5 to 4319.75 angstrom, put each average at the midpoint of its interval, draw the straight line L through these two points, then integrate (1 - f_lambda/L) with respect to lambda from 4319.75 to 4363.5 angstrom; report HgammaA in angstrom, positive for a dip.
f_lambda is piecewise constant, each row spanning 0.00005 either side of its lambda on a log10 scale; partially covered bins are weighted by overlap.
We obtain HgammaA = 2.1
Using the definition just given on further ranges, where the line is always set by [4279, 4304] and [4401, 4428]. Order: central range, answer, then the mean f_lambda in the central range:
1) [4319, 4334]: 0.7 angstrom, 12.8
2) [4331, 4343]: 0.6 angstrom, 12.9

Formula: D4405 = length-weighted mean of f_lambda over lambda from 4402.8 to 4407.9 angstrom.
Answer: 14.3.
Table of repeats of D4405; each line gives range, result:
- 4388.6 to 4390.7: 13.6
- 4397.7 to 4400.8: 13.2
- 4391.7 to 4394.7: 12.9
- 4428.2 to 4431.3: 12.7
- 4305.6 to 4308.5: 12.3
